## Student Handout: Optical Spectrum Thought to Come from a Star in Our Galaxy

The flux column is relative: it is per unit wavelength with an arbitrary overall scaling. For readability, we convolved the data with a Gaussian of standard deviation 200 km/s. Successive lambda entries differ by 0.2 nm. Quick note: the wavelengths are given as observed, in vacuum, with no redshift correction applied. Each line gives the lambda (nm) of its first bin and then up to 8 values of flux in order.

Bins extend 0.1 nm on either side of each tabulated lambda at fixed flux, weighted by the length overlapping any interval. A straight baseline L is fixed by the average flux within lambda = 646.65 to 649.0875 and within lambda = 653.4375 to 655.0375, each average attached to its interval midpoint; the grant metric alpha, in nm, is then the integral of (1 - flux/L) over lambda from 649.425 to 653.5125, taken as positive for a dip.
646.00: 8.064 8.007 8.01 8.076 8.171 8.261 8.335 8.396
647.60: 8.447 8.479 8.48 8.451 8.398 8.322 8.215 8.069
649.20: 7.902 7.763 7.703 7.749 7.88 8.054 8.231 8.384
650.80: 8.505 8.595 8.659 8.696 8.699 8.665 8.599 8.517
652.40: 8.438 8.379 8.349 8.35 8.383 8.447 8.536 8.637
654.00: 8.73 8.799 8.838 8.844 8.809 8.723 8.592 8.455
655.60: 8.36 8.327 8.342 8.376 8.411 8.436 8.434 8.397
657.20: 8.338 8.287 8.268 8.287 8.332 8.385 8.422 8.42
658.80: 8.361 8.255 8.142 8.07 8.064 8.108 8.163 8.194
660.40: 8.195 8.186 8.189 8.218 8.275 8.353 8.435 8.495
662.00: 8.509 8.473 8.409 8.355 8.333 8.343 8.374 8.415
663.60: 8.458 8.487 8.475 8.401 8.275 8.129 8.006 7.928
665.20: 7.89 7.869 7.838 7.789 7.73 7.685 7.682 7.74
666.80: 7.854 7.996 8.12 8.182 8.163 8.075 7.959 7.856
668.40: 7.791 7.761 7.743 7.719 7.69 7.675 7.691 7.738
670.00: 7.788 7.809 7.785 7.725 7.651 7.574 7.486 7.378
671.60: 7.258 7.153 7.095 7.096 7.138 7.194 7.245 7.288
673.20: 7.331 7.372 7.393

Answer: 0.10 nm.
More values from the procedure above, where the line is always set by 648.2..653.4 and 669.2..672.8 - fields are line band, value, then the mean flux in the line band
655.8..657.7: -0.07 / 8.36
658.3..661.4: -0.11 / 8.22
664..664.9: -0.06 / 8.23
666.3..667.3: -0.03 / 7.88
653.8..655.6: -0.12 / 8.7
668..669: -0.03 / 7.8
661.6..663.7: -0.16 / 8.42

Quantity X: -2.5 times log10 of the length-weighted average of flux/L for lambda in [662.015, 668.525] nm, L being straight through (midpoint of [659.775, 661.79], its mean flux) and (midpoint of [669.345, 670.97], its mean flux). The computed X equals -0.01 mag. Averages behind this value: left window 8.25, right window 7.73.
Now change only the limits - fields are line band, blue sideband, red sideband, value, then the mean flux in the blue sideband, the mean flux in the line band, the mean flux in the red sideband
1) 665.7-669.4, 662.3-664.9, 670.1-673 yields 0.002 mag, 8.34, 7.86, 7.4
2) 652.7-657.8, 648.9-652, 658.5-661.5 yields -0.034 mag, 8.25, 8.49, 8.21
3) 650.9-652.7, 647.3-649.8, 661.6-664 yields -0.043 mag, 8.2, 8.58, 8.43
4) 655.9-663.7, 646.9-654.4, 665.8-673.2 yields -0.040 mag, 8.37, 8.32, 7.65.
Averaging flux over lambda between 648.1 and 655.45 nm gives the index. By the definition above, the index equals 8.42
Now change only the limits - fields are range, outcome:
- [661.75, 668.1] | 8.14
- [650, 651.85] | 8.46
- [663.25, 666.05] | 8.13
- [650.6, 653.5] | 8.52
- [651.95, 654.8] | 8.57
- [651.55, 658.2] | 8.49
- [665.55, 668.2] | 7.91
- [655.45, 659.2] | 8.35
